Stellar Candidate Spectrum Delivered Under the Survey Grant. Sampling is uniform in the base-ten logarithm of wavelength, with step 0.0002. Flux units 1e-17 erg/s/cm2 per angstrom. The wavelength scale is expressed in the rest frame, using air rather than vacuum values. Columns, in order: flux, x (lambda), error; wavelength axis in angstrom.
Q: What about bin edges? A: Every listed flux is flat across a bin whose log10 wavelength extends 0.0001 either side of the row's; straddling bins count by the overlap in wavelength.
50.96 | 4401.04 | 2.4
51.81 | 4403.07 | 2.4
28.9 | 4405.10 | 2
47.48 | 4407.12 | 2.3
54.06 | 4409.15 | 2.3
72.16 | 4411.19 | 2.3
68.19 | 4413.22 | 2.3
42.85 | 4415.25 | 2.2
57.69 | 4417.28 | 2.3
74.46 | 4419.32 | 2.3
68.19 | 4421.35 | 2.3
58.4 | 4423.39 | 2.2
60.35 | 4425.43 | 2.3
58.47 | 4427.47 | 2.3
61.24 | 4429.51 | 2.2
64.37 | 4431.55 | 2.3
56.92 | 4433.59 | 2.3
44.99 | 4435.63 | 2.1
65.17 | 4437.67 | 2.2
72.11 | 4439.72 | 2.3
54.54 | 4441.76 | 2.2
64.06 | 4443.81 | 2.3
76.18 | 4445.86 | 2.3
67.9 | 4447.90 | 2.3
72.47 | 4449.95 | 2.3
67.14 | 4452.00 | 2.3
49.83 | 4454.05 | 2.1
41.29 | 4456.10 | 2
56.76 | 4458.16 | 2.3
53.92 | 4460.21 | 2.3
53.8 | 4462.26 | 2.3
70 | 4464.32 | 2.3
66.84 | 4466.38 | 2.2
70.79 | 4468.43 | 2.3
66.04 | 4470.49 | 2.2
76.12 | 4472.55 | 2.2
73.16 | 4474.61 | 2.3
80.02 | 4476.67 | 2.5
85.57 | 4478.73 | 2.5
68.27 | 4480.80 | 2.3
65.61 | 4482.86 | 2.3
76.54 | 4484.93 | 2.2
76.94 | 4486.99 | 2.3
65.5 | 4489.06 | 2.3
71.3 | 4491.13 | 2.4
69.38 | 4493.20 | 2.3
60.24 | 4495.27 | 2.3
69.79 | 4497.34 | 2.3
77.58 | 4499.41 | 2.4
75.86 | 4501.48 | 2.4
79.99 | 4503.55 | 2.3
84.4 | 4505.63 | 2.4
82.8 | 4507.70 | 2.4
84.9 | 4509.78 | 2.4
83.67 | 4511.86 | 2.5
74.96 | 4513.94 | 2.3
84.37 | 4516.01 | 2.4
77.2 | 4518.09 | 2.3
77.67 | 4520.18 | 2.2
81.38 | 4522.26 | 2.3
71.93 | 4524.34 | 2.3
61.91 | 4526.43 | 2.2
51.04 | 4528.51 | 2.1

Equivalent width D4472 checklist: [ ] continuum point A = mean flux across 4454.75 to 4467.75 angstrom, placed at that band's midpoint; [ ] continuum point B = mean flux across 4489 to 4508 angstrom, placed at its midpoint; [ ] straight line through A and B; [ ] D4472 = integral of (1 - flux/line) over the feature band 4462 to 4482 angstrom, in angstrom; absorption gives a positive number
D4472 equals -3.1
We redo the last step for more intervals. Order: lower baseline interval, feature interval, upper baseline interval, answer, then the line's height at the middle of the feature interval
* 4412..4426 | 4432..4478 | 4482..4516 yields 2.8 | 67.8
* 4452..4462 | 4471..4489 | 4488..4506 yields -3.1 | 63.8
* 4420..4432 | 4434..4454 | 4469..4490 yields 0.6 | 65.9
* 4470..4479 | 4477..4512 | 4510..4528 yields 0.5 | 76.1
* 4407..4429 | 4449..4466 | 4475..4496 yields 2.3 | 67.4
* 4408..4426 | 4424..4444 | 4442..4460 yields 0.5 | 61.5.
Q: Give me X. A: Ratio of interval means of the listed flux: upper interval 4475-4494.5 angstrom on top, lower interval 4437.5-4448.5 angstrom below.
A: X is 1.09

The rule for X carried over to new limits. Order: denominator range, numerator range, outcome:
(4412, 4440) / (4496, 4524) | 1.30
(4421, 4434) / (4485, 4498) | 1.14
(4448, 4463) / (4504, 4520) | 1.42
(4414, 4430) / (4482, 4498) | 1.15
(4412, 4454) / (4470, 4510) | 1.19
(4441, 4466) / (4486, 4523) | 1.26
